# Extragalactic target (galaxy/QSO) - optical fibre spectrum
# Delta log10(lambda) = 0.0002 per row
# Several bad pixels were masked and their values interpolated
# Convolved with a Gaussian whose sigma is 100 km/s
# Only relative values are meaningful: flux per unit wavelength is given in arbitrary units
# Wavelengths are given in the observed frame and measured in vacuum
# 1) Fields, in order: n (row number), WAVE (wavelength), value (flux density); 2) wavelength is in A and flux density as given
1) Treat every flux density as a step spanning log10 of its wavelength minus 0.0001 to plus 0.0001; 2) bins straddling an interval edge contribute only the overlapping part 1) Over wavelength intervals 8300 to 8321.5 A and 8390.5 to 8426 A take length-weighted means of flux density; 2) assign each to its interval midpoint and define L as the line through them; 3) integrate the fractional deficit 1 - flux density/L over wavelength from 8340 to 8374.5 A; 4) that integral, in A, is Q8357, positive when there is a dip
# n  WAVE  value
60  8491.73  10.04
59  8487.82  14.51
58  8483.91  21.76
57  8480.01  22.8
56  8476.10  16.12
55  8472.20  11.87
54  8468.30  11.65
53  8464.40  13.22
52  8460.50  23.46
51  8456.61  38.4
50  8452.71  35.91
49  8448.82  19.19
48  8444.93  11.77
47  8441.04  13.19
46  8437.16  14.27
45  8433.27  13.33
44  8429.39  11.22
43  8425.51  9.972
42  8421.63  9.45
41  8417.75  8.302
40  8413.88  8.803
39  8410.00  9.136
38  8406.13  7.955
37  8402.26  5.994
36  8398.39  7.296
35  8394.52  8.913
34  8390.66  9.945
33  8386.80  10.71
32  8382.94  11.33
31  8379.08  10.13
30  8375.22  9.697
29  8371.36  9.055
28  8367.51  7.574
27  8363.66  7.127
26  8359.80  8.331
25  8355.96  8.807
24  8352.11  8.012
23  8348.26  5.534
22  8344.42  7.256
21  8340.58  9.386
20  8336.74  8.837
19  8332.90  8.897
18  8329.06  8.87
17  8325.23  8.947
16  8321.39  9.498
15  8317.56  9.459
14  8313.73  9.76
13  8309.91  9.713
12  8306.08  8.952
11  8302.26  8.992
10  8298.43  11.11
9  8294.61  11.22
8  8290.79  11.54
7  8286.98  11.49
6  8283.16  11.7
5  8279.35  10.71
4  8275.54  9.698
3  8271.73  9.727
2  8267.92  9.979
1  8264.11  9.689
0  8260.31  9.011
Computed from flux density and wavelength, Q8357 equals 4.0 A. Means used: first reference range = 9.41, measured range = 7.9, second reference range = 8.45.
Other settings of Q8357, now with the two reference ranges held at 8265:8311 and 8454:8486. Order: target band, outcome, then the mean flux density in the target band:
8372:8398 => 9.50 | 9.9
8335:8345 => 3.44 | 8.65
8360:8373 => 5.94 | 7.95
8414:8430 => 7.38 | 9.51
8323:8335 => 3.51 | 8.91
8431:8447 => 4.65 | 13.1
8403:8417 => 7.10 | 8.38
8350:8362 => 4.91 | 8.31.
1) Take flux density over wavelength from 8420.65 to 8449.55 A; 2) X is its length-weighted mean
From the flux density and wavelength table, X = 12.6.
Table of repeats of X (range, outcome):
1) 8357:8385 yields 9.04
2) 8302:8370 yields 8.55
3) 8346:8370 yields 7.6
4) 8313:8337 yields 9.17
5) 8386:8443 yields 9.89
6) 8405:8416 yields 8.68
